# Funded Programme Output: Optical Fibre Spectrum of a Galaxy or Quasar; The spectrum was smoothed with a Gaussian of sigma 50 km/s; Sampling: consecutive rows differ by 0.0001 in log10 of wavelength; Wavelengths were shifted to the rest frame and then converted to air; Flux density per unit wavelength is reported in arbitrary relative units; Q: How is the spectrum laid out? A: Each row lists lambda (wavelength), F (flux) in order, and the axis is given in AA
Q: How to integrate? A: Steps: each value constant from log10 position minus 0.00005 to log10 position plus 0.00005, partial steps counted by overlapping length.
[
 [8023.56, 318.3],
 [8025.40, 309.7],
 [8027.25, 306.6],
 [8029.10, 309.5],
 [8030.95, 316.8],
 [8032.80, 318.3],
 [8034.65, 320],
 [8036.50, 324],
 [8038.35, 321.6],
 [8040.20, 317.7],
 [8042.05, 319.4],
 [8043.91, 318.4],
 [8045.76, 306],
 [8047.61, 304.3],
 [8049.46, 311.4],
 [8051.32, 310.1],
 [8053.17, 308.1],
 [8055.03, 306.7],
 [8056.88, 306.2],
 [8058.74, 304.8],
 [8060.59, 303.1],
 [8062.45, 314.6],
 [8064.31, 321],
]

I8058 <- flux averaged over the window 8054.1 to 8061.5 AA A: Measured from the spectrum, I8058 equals 305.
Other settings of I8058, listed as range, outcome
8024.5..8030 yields 308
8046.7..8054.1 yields 308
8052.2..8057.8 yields 307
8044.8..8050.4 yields 307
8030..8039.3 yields 320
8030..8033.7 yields 317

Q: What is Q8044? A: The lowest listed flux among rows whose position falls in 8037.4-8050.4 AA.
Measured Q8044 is 304.3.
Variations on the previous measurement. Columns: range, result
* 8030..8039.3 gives 316.8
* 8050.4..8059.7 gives 304.8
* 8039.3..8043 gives 317.7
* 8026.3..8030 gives 306.6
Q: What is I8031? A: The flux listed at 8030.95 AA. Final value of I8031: 316.8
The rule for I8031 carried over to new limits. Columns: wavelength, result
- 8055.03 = 306.7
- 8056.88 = 306.2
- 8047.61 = 304.3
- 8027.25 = 306.6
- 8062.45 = 314.6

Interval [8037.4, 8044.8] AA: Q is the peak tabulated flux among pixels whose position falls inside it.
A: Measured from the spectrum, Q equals 321.6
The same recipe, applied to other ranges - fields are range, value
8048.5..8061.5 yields 311.4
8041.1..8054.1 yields 319.4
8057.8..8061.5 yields 304.8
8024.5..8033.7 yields 318.3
